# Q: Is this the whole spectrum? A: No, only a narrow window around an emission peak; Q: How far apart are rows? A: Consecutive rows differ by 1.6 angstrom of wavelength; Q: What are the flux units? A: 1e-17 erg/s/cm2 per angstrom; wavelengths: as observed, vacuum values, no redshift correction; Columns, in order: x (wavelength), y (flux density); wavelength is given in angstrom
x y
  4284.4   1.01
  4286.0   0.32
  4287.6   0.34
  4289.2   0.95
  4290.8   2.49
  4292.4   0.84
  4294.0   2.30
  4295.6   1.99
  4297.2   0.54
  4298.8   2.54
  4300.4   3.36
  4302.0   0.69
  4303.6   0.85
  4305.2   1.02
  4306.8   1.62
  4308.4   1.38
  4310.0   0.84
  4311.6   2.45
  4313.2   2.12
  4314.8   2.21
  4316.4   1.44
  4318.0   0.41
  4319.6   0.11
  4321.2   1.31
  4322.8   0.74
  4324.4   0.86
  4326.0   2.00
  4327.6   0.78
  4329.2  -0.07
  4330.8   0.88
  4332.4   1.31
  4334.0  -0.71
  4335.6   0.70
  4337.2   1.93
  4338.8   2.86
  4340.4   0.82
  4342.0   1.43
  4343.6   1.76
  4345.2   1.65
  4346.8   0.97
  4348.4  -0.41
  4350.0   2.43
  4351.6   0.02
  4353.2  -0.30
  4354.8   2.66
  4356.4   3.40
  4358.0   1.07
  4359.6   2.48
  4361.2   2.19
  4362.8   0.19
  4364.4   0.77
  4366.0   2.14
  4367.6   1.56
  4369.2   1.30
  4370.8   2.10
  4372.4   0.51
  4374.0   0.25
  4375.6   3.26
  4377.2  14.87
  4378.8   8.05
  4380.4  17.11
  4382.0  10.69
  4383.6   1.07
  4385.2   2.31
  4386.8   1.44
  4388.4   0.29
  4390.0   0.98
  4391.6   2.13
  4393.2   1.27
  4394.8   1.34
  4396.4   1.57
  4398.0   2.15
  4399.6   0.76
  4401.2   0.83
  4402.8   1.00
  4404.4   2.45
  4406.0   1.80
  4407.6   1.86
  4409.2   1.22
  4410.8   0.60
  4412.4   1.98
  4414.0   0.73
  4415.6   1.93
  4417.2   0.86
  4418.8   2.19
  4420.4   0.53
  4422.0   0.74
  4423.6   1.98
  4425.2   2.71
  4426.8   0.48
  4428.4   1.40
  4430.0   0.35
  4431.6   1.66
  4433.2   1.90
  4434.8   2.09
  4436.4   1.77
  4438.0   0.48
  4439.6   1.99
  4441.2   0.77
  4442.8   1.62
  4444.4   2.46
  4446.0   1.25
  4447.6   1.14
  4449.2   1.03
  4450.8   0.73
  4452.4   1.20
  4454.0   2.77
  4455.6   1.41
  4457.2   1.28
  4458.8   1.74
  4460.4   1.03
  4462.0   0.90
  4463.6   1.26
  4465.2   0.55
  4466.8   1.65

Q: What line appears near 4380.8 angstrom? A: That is [O II]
